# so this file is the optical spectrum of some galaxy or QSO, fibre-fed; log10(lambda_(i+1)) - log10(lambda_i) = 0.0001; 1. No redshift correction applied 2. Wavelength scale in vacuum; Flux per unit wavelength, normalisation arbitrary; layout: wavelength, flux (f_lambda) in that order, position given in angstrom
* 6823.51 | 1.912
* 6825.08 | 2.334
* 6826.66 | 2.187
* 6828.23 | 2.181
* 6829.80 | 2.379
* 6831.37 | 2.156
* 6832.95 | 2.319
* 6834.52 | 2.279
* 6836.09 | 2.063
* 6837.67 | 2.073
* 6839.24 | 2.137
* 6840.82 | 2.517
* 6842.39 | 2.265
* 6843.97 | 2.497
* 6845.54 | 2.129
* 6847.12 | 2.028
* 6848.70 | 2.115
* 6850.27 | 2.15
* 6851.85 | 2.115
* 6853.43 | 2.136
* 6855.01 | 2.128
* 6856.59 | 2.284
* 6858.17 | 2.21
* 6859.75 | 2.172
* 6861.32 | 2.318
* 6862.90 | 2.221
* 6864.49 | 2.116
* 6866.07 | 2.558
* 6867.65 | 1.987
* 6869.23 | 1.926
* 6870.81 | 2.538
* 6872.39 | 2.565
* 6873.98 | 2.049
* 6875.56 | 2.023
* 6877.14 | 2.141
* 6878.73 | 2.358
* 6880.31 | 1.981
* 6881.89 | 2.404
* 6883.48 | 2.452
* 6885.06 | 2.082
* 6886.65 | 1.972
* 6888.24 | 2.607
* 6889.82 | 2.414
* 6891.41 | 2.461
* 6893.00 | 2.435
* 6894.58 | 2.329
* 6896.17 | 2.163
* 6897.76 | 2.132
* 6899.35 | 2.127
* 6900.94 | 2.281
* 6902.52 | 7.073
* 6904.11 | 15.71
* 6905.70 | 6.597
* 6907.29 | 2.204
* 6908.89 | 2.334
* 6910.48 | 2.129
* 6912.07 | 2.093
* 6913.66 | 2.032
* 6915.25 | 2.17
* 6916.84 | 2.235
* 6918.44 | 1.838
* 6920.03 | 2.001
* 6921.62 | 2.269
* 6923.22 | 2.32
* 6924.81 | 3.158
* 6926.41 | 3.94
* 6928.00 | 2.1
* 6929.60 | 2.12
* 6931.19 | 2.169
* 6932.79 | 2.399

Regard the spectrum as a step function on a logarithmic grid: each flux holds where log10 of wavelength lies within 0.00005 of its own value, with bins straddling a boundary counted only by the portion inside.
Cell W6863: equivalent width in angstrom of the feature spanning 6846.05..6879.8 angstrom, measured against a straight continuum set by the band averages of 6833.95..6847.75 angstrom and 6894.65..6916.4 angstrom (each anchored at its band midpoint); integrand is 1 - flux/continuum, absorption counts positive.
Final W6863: 6.9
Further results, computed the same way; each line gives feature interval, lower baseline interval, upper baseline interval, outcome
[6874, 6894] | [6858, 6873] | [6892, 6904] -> 5.11 angstrom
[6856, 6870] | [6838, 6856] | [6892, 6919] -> 1.96 angstrom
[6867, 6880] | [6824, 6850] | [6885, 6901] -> 0.39 angstrom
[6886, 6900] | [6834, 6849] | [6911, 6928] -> 0.18 angstrom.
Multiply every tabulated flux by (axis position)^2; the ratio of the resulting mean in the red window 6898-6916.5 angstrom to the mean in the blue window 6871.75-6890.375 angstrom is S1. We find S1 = 1.9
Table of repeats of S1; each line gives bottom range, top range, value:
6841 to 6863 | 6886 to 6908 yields 1.80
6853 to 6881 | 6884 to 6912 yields 1.62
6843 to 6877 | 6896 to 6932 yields 1.52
